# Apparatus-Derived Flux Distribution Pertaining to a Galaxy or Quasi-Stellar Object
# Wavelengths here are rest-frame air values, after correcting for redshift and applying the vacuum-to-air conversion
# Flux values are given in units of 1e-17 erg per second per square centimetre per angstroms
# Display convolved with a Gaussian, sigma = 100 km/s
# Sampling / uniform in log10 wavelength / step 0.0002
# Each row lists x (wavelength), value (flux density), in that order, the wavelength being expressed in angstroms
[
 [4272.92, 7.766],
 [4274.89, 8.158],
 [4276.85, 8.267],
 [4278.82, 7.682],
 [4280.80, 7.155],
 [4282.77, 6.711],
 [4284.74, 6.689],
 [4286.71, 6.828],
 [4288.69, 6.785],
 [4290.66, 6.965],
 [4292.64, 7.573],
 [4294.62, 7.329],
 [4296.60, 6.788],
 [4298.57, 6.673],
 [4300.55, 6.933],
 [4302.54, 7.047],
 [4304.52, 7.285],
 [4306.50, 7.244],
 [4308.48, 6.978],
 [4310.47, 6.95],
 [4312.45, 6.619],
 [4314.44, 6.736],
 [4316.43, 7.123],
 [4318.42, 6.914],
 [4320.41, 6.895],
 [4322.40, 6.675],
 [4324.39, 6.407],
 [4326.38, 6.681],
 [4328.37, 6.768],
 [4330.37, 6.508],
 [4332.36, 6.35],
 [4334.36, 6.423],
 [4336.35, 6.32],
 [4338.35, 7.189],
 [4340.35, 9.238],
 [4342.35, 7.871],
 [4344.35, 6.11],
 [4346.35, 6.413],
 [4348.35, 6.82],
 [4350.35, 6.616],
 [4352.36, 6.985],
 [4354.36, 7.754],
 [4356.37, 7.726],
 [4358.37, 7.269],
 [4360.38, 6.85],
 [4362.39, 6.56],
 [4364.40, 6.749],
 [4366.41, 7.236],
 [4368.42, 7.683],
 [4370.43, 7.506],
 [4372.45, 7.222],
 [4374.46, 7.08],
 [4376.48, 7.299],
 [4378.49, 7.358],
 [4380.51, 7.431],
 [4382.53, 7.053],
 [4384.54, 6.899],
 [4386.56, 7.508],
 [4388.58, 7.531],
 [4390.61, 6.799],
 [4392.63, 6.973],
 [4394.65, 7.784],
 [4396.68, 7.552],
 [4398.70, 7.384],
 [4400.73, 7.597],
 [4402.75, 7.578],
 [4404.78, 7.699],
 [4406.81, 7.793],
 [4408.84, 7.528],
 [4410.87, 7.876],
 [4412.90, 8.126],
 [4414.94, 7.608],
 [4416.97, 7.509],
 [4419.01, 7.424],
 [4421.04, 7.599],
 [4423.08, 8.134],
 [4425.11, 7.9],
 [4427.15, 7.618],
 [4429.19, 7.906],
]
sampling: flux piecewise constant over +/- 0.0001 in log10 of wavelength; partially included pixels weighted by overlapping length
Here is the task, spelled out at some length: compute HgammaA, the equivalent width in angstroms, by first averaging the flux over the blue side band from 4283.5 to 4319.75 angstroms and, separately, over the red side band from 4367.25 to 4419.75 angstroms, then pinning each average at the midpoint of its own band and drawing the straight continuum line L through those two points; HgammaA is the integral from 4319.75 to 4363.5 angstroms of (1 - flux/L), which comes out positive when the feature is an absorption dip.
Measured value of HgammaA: 1.5 angstroms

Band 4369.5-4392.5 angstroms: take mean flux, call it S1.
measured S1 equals 7.23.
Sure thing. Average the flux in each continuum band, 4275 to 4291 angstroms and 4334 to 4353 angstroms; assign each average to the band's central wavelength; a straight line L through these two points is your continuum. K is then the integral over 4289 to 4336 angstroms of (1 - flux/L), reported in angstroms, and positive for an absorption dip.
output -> 1.71 angstroms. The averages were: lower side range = 7.2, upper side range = 7.02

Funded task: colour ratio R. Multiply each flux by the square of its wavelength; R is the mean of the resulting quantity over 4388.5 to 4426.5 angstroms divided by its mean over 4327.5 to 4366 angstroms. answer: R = 1.12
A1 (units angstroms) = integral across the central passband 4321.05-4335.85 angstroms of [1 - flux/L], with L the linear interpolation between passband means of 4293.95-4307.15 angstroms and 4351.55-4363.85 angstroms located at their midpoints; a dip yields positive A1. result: 1.2 angstroms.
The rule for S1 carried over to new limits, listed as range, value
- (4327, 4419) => 7.25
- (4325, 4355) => 6.92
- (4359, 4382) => 7.18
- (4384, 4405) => 7.39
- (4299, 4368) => 6.95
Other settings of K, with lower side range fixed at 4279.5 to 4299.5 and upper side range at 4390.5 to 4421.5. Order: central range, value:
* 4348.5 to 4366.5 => 0.63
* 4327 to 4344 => 0.40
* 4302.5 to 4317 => 0.16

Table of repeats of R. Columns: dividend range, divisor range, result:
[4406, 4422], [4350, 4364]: 1.11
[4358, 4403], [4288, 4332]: 1.09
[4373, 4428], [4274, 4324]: 1.11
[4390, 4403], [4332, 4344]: 1.05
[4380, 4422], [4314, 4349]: 1.13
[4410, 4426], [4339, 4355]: 1.11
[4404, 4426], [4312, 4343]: 1.17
